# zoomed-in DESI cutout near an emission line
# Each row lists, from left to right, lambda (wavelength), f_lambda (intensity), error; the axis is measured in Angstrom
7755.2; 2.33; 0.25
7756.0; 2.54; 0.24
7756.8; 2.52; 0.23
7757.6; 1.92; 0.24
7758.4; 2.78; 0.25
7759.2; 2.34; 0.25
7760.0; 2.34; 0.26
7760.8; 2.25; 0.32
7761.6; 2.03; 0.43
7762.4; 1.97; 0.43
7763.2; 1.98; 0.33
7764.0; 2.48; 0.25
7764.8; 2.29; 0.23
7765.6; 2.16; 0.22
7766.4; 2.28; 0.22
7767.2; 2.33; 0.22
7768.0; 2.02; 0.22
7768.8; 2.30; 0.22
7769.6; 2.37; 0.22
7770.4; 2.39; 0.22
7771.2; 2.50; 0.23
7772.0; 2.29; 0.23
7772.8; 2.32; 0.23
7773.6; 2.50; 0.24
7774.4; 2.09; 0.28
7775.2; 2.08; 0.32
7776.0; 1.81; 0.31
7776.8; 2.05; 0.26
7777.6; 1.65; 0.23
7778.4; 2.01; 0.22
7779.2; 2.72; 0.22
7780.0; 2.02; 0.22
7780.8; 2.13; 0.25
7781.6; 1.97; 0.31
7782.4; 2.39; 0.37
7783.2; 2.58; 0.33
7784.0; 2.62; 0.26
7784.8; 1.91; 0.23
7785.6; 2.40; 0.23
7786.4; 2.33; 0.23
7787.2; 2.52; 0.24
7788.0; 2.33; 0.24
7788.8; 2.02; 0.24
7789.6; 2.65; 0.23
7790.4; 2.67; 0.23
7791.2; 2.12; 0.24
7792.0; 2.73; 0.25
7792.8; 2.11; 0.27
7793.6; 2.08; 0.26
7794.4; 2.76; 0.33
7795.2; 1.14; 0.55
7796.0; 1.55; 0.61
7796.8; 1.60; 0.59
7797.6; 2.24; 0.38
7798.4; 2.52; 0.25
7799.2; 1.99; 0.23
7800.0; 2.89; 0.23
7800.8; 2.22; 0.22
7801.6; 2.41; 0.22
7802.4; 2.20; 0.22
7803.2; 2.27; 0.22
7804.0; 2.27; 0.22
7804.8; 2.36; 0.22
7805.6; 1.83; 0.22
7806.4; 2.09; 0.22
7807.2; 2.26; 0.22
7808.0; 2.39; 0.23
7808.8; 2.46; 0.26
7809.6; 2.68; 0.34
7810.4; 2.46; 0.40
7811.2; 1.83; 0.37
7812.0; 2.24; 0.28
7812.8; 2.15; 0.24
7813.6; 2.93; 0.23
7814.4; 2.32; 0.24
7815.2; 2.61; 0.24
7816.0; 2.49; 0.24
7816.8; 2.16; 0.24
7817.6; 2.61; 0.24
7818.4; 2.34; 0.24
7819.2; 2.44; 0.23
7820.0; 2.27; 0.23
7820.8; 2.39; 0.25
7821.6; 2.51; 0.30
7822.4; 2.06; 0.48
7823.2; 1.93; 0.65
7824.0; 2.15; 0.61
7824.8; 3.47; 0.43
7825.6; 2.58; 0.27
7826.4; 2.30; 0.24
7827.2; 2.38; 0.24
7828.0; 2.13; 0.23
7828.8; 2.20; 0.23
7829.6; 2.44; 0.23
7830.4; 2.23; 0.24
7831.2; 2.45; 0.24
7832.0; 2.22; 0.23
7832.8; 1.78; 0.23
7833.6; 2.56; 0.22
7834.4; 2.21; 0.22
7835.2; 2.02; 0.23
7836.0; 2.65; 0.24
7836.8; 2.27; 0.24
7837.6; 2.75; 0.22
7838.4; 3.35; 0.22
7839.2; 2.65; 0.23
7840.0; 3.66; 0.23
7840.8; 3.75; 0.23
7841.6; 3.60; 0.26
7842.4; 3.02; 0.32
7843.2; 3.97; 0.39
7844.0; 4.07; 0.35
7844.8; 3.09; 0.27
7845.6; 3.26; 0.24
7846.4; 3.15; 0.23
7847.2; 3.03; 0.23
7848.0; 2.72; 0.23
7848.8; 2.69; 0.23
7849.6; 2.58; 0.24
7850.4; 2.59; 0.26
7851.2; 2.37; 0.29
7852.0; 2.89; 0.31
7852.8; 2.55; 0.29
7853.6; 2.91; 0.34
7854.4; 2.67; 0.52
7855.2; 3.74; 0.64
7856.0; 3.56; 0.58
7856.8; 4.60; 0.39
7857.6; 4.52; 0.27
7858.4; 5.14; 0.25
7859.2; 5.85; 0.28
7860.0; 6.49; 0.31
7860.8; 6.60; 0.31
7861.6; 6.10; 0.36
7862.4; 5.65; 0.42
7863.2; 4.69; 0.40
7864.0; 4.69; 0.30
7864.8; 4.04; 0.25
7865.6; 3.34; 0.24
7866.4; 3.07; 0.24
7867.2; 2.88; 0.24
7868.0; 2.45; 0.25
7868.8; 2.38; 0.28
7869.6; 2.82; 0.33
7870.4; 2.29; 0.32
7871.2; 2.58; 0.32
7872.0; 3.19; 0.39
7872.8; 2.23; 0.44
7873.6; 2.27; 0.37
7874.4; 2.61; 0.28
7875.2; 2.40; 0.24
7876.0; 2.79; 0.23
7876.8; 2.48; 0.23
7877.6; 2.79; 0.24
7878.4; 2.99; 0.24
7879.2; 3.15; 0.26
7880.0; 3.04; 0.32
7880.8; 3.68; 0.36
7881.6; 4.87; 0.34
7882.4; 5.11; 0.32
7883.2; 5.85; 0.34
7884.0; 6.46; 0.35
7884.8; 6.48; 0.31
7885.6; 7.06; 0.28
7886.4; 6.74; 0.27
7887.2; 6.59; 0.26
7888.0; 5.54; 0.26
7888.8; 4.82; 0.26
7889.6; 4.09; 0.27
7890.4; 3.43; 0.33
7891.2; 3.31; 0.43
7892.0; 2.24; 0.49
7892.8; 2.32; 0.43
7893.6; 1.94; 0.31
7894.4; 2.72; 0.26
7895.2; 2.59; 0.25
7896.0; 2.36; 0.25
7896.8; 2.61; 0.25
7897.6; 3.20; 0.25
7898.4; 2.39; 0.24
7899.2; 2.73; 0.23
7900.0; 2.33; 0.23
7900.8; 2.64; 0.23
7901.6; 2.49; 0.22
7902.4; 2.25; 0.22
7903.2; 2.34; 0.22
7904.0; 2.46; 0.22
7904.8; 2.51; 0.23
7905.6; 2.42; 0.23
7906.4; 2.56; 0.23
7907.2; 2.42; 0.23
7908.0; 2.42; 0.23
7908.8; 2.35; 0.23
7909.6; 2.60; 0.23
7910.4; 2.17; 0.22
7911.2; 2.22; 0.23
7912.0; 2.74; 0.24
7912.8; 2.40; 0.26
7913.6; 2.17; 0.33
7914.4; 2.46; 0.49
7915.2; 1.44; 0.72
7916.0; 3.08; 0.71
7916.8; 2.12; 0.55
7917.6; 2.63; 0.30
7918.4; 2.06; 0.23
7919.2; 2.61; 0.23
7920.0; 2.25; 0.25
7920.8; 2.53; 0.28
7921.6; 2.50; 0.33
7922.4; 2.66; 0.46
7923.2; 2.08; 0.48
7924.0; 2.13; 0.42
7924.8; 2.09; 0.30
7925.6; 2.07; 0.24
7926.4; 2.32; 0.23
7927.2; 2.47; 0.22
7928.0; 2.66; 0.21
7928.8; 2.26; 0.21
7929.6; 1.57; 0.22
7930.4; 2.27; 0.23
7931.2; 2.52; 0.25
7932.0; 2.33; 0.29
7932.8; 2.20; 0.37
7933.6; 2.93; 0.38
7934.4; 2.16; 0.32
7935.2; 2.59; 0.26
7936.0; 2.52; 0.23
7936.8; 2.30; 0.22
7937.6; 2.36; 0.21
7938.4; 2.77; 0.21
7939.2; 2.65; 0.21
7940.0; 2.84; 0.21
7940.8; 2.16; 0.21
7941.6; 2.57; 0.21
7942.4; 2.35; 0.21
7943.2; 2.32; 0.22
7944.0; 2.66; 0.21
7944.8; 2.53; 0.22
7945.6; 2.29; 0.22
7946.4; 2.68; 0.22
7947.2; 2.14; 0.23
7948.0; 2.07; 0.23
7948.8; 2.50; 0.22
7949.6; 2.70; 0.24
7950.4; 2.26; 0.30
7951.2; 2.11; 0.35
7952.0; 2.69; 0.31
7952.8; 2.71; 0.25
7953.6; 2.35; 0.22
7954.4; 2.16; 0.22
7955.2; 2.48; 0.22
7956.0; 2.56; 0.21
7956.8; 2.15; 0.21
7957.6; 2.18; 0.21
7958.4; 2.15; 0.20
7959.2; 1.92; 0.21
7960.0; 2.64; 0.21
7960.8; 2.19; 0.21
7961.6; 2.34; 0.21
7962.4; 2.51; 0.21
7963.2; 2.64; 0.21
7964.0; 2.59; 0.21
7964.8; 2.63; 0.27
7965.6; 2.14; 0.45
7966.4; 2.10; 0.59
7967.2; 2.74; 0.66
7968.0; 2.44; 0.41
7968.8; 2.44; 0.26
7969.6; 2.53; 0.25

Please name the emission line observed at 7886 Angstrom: [N II] 6583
